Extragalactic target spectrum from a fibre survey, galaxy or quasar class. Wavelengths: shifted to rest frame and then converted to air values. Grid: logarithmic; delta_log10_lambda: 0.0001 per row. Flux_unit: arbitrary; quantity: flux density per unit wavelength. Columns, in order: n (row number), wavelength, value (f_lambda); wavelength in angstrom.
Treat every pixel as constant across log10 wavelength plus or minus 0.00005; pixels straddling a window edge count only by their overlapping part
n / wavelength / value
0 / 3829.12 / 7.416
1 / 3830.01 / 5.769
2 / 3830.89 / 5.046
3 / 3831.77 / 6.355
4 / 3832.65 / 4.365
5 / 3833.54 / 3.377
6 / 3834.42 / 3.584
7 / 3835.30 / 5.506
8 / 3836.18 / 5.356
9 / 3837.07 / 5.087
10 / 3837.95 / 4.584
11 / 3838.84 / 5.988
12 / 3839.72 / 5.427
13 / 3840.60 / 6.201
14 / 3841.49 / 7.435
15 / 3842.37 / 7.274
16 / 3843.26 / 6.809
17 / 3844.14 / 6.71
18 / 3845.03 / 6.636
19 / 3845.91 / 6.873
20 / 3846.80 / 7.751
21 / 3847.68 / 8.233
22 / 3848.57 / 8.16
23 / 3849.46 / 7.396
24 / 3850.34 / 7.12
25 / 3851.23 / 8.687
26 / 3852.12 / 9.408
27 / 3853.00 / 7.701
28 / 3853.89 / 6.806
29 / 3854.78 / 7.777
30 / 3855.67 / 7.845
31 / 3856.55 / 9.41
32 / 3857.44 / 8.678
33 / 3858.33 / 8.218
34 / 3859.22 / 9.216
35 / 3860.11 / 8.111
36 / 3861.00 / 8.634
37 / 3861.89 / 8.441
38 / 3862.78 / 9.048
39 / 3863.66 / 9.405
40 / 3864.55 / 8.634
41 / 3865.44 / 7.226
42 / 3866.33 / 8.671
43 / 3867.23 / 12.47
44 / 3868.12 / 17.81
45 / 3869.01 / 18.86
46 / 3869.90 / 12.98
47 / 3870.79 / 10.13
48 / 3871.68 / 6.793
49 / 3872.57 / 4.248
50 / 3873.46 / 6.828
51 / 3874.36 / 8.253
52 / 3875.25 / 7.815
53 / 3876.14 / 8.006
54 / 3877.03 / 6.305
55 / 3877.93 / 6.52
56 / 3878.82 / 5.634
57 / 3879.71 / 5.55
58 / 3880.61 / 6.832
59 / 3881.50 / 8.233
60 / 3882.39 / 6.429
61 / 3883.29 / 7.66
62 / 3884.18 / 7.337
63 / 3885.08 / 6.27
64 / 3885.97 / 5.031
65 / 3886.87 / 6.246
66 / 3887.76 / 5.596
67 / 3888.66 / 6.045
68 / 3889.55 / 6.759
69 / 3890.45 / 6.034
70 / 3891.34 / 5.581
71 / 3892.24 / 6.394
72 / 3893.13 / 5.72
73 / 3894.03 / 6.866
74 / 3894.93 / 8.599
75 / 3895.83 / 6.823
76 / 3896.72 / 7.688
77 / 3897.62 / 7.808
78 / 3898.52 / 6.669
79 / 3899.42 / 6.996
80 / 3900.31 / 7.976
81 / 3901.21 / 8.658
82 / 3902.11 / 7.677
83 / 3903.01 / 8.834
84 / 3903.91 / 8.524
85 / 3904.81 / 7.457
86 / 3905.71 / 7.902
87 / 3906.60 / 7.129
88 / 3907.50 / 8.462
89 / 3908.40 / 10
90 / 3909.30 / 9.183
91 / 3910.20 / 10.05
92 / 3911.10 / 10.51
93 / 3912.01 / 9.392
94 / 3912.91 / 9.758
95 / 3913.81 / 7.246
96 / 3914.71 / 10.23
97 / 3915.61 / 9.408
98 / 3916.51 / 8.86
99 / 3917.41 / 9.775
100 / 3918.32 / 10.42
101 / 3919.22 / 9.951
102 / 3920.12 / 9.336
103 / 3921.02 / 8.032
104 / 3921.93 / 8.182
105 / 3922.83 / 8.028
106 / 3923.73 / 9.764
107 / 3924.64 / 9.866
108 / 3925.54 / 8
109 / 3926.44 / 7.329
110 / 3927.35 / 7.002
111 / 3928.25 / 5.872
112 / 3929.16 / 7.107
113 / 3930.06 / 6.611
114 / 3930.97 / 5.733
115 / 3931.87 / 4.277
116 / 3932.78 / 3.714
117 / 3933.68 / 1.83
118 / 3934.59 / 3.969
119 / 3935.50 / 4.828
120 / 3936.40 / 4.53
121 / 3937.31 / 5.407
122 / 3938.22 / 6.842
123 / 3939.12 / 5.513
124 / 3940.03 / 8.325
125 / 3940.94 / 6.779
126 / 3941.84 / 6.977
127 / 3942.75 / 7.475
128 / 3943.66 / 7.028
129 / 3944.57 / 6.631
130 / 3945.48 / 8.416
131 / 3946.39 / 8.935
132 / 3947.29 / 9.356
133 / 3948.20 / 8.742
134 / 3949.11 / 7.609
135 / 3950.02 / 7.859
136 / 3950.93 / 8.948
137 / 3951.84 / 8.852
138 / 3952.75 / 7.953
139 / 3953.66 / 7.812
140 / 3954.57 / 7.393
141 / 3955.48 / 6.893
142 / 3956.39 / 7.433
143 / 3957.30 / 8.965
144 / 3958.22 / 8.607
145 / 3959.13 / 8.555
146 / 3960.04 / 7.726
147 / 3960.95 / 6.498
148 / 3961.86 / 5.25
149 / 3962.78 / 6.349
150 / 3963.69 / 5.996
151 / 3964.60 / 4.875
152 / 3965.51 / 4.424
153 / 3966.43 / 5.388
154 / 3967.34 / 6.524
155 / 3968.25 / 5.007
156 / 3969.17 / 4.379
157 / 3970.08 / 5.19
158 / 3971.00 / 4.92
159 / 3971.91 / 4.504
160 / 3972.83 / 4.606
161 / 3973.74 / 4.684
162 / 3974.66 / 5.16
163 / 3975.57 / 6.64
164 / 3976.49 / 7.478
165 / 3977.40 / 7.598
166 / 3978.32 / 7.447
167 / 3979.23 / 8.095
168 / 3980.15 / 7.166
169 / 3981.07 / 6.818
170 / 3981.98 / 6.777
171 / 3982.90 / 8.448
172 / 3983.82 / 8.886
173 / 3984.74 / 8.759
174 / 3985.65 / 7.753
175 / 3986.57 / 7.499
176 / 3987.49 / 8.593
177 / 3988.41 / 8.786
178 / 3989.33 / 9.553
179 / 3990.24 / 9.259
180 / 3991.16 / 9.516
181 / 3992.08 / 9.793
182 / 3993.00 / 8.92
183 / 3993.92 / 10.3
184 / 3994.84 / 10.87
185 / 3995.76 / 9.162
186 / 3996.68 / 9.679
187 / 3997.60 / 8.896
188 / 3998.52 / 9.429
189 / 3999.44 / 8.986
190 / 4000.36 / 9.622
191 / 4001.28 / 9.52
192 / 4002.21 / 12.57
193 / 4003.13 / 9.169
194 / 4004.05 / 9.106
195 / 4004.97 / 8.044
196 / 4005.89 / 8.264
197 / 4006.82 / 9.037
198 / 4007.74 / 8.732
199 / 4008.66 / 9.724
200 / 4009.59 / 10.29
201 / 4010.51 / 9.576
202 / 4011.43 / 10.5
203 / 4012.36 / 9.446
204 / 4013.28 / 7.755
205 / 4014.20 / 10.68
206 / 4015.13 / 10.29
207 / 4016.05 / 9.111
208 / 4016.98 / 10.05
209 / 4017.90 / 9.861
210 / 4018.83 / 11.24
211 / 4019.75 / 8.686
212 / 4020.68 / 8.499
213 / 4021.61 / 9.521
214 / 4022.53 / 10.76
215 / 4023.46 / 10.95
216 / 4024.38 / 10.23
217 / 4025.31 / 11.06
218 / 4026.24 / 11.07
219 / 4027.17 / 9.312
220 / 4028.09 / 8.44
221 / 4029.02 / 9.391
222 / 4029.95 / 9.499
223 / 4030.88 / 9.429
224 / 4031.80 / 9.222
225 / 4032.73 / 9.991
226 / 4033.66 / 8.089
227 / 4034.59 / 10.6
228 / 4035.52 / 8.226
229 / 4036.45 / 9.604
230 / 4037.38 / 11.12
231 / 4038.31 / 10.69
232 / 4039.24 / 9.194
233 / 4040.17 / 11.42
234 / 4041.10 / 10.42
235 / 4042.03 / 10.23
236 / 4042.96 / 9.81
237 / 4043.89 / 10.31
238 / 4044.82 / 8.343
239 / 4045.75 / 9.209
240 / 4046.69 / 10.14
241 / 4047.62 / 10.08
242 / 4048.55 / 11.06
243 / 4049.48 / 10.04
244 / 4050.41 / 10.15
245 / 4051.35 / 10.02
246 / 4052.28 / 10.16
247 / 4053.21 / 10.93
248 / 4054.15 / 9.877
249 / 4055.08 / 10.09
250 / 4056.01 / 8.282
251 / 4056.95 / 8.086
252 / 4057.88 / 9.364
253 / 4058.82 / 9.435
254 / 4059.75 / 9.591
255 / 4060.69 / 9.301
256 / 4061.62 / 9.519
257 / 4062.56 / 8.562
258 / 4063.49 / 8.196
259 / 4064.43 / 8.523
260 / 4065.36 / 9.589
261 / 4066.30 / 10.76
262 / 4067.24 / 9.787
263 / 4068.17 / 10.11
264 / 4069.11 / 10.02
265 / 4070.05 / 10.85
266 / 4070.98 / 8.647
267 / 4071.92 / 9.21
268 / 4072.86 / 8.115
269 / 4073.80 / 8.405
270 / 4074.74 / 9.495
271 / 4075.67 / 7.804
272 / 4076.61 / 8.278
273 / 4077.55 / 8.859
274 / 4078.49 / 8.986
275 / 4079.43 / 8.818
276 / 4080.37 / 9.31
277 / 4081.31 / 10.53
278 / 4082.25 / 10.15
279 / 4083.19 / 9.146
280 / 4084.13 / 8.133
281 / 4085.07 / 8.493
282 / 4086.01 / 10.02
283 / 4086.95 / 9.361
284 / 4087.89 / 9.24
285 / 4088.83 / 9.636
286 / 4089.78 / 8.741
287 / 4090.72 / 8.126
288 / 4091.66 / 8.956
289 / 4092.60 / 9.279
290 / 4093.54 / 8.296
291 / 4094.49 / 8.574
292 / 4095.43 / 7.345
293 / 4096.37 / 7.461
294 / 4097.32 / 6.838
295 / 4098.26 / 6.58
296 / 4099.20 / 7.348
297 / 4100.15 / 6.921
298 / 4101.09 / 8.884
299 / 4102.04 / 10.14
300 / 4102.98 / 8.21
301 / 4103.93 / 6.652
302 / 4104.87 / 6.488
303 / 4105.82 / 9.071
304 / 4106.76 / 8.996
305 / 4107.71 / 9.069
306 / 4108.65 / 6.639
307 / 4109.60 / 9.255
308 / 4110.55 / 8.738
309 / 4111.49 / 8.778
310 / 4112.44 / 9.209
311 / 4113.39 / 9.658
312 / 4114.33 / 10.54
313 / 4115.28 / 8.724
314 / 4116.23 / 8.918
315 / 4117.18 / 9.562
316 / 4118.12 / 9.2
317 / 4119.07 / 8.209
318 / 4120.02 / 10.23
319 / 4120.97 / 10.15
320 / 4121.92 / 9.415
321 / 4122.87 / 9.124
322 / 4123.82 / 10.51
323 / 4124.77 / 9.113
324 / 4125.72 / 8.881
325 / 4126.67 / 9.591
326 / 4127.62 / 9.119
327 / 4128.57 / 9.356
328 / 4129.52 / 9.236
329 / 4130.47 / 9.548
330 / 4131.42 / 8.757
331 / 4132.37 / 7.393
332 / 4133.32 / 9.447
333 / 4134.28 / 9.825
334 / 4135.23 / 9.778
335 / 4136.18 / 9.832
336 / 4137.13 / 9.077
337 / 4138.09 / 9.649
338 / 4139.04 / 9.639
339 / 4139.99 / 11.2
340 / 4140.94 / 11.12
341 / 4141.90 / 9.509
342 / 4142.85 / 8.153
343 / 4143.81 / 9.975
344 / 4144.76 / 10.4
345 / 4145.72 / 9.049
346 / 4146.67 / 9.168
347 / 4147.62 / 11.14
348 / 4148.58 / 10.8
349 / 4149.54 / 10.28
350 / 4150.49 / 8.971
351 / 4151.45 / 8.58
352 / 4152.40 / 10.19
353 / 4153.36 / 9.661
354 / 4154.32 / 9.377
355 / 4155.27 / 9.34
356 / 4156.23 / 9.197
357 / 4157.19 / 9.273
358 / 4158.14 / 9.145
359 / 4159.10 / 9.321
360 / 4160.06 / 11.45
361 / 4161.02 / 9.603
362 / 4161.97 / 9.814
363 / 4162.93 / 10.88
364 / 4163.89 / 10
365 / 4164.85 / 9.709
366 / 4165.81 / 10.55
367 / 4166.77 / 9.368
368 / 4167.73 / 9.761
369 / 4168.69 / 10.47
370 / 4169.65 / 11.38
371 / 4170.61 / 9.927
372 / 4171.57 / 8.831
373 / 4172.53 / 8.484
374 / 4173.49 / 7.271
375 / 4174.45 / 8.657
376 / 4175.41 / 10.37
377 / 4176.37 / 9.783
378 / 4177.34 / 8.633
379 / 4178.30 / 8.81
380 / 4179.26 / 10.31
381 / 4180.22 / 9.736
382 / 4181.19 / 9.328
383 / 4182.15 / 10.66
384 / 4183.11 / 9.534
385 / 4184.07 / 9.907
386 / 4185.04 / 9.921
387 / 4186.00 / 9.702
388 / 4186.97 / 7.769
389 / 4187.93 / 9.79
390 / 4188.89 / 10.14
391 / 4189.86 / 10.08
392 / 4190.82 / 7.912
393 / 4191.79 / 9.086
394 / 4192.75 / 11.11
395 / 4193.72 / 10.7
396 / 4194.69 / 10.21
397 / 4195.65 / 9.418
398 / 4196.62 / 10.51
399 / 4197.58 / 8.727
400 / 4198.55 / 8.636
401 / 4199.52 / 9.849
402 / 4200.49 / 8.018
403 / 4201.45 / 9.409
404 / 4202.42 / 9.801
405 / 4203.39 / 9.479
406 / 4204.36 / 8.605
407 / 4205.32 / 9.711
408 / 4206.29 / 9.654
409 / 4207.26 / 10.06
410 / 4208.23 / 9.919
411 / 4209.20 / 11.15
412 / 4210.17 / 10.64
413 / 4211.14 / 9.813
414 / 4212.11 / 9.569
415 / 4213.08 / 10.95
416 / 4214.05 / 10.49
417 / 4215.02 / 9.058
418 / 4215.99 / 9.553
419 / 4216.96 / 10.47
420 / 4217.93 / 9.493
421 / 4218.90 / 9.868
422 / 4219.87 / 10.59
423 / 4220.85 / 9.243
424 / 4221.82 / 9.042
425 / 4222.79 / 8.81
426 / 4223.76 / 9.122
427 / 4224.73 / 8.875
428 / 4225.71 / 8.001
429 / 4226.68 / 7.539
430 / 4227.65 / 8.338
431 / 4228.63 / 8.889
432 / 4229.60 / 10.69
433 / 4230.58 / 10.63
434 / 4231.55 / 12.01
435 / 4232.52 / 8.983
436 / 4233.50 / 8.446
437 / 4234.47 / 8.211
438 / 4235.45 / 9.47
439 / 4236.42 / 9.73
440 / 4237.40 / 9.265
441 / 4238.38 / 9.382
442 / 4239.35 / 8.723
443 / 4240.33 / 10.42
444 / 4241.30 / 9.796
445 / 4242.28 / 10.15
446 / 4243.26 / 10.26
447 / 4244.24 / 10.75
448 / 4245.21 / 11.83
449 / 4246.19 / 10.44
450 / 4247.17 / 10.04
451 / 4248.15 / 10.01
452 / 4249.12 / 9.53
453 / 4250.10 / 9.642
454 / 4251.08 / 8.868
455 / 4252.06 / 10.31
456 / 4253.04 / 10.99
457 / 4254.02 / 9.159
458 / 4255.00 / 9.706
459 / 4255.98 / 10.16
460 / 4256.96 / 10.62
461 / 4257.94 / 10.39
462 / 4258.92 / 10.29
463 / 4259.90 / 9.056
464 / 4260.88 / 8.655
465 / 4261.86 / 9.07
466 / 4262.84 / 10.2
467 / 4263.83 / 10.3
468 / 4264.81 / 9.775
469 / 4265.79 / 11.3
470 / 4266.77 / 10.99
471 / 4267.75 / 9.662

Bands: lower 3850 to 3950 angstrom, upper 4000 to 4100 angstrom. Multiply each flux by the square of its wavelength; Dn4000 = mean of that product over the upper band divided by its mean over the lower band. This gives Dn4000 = 1.29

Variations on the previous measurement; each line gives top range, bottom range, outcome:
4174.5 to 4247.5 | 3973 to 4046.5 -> 1.16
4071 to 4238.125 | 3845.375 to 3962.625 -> 1.35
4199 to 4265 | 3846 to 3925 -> 1.39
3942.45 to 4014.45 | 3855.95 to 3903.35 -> 1.05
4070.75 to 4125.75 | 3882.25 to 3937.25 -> 1.30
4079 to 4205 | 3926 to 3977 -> 1.58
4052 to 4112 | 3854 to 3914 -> 1.21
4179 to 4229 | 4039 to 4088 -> 1.08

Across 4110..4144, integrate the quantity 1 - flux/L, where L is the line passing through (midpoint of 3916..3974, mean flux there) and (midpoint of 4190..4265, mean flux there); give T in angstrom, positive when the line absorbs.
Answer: -2.8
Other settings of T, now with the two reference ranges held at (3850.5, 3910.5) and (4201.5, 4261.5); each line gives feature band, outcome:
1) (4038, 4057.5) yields -2.38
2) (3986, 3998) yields -0.99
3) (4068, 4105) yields 1.46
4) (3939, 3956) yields 1.13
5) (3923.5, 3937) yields 3.78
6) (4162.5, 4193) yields -0.46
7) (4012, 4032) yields -2.38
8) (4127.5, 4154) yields -0.91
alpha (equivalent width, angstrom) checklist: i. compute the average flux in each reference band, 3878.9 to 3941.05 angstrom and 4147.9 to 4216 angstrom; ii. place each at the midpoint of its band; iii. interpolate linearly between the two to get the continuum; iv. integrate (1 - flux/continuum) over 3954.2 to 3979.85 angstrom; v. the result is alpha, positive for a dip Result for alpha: 5.0 angstrom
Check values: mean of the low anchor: 7.35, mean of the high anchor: 9.68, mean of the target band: 6.31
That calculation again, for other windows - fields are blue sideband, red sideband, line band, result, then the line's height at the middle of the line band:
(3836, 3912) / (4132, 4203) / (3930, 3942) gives 4.2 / 8.2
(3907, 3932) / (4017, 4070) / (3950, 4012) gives 8.7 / 9.16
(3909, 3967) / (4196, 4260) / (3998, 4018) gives -3.8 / 8.01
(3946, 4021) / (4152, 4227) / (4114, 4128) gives -0.4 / 9.12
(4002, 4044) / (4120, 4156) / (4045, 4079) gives 0.9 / 9.69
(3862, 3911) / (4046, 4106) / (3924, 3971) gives 9.2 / 8.32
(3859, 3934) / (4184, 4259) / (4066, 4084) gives -0.7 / 8.93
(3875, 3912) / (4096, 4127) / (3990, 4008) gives -3.3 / 8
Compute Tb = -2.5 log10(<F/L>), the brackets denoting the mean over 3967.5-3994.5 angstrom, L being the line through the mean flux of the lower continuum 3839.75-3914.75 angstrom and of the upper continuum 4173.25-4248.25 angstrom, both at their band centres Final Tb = 0.16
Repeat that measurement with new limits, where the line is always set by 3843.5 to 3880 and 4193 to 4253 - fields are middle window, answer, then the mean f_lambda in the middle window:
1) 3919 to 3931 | 0.100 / 7.95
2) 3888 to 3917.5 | 0.086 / 8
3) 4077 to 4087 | -0.002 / 9.24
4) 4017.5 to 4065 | -0.072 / 9.72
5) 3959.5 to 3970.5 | 0.485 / 5.66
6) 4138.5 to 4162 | -0.037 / 9.78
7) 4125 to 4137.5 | 0.019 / 9.22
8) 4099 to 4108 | 0.139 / 8.18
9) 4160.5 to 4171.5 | -0.065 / 10.1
